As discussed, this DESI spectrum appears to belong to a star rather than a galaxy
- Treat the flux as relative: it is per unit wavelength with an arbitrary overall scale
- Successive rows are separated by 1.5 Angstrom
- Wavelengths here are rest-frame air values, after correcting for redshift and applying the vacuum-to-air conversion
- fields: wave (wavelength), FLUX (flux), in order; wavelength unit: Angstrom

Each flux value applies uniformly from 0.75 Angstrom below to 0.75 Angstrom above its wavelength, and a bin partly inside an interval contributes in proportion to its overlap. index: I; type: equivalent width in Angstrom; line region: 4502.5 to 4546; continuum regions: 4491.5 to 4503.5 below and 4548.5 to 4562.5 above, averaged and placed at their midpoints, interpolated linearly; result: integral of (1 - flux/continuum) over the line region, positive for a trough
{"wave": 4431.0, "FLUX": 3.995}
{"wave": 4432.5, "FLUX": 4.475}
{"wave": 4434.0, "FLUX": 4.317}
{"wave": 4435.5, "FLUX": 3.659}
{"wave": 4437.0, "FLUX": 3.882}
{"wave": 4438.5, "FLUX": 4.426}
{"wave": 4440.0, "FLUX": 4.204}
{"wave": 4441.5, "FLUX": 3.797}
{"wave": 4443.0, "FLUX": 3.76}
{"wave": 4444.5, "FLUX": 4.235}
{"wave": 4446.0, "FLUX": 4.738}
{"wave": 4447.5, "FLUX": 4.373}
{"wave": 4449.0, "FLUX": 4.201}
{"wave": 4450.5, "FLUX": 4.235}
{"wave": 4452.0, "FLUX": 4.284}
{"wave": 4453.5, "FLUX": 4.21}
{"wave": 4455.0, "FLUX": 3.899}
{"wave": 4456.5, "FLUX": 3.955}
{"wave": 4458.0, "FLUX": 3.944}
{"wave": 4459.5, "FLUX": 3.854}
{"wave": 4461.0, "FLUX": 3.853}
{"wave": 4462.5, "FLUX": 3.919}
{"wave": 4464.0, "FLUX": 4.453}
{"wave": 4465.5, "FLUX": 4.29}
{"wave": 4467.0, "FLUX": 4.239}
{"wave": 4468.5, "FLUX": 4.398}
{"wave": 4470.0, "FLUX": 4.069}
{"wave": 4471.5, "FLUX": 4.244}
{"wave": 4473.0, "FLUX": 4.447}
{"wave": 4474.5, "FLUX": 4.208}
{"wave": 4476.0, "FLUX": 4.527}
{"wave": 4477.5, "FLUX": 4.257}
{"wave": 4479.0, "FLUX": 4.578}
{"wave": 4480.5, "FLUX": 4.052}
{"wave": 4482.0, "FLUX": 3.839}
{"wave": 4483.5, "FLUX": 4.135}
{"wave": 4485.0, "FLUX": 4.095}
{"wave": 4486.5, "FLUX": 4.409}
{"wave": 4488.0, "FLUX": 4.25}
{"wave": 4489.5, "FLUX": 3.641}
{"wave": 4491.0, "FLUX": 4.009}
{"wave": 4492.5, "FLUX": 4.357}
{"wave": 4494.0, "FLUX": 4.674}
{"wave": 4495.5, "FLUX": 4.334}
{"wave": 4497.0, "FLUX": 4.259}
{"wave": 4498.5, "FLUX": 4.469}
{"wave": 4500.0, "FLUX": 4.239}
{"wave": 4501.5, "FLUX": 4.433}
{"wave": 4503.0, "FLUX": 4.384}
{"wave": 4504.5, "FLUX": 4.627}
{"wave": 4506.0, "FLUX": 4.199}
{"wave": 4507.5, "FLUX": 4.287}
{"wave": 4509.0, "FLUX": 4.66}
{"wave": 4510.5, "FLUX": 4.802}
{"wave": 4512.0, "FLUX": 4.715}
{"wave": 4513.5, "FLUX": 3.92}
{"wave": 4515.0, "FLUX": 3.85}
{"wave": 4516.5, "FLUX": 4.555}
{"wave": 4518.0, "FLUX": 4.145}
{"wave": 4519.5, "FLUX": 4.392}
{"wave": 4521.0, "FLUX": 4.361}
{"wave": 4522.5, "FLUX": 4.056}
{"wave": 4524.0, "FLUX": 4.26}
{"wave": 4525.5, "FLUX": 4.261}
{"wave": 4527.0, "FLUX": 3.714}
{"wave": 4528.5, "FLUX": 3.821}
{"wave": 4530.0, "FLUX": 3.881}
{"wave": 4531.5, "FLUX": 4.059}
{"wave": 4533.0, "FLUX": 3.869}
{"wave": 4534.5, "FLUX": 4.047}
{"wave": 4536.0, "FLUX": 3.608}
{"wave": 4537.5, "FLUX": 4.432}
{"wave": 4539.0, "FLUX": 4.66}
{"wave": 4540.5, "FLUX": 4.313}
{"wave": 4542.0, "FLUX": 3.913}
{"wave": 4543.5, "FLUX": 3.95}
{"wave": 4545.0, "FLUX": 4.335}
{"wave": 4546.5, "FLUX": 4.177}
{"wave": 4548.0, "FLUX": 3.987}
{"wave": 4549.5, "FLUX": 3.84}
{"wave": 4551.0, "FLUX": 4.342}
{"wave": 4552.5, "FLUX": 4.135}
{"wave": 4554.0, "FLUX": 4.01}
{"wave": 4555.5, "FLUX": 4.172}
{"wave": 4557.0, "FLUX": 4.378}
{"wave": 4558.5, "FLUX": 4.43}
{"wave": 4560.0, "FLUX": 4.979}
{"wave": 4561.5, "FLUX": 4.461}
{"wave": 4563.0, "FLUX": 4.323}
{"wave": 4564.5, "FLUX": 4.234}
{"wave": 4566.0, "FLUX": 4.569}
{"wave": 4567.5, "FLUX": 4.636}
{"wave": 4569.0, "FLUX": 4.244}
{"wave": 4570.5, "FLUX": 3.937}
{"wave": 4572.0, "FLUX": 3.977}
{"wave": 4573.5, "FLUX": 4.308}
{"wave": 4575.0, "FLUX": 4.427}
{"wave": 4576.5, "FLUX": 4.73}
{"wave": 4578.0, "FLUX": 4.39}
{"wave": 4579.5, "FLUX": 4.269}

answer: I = 1.4 Angstrom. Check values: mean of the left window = 4.39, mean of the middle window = 4.21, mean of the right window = 4.3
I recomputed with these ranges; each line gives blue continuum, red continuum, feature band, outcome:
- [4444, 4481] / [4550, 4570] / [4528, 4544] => 1.0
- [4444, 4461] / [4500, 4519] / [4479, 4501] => 0.5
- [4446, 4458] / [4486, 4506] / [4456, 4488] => 0.5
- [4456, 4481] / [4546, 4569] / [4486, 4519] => -0.7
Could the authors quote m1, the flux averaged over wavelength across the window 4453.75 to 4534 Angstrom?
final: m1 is 4.21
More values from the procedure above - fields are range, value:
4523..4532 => 4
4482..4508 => 4.27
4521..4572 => 4.18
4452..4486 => 4.16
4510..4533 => 4.17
